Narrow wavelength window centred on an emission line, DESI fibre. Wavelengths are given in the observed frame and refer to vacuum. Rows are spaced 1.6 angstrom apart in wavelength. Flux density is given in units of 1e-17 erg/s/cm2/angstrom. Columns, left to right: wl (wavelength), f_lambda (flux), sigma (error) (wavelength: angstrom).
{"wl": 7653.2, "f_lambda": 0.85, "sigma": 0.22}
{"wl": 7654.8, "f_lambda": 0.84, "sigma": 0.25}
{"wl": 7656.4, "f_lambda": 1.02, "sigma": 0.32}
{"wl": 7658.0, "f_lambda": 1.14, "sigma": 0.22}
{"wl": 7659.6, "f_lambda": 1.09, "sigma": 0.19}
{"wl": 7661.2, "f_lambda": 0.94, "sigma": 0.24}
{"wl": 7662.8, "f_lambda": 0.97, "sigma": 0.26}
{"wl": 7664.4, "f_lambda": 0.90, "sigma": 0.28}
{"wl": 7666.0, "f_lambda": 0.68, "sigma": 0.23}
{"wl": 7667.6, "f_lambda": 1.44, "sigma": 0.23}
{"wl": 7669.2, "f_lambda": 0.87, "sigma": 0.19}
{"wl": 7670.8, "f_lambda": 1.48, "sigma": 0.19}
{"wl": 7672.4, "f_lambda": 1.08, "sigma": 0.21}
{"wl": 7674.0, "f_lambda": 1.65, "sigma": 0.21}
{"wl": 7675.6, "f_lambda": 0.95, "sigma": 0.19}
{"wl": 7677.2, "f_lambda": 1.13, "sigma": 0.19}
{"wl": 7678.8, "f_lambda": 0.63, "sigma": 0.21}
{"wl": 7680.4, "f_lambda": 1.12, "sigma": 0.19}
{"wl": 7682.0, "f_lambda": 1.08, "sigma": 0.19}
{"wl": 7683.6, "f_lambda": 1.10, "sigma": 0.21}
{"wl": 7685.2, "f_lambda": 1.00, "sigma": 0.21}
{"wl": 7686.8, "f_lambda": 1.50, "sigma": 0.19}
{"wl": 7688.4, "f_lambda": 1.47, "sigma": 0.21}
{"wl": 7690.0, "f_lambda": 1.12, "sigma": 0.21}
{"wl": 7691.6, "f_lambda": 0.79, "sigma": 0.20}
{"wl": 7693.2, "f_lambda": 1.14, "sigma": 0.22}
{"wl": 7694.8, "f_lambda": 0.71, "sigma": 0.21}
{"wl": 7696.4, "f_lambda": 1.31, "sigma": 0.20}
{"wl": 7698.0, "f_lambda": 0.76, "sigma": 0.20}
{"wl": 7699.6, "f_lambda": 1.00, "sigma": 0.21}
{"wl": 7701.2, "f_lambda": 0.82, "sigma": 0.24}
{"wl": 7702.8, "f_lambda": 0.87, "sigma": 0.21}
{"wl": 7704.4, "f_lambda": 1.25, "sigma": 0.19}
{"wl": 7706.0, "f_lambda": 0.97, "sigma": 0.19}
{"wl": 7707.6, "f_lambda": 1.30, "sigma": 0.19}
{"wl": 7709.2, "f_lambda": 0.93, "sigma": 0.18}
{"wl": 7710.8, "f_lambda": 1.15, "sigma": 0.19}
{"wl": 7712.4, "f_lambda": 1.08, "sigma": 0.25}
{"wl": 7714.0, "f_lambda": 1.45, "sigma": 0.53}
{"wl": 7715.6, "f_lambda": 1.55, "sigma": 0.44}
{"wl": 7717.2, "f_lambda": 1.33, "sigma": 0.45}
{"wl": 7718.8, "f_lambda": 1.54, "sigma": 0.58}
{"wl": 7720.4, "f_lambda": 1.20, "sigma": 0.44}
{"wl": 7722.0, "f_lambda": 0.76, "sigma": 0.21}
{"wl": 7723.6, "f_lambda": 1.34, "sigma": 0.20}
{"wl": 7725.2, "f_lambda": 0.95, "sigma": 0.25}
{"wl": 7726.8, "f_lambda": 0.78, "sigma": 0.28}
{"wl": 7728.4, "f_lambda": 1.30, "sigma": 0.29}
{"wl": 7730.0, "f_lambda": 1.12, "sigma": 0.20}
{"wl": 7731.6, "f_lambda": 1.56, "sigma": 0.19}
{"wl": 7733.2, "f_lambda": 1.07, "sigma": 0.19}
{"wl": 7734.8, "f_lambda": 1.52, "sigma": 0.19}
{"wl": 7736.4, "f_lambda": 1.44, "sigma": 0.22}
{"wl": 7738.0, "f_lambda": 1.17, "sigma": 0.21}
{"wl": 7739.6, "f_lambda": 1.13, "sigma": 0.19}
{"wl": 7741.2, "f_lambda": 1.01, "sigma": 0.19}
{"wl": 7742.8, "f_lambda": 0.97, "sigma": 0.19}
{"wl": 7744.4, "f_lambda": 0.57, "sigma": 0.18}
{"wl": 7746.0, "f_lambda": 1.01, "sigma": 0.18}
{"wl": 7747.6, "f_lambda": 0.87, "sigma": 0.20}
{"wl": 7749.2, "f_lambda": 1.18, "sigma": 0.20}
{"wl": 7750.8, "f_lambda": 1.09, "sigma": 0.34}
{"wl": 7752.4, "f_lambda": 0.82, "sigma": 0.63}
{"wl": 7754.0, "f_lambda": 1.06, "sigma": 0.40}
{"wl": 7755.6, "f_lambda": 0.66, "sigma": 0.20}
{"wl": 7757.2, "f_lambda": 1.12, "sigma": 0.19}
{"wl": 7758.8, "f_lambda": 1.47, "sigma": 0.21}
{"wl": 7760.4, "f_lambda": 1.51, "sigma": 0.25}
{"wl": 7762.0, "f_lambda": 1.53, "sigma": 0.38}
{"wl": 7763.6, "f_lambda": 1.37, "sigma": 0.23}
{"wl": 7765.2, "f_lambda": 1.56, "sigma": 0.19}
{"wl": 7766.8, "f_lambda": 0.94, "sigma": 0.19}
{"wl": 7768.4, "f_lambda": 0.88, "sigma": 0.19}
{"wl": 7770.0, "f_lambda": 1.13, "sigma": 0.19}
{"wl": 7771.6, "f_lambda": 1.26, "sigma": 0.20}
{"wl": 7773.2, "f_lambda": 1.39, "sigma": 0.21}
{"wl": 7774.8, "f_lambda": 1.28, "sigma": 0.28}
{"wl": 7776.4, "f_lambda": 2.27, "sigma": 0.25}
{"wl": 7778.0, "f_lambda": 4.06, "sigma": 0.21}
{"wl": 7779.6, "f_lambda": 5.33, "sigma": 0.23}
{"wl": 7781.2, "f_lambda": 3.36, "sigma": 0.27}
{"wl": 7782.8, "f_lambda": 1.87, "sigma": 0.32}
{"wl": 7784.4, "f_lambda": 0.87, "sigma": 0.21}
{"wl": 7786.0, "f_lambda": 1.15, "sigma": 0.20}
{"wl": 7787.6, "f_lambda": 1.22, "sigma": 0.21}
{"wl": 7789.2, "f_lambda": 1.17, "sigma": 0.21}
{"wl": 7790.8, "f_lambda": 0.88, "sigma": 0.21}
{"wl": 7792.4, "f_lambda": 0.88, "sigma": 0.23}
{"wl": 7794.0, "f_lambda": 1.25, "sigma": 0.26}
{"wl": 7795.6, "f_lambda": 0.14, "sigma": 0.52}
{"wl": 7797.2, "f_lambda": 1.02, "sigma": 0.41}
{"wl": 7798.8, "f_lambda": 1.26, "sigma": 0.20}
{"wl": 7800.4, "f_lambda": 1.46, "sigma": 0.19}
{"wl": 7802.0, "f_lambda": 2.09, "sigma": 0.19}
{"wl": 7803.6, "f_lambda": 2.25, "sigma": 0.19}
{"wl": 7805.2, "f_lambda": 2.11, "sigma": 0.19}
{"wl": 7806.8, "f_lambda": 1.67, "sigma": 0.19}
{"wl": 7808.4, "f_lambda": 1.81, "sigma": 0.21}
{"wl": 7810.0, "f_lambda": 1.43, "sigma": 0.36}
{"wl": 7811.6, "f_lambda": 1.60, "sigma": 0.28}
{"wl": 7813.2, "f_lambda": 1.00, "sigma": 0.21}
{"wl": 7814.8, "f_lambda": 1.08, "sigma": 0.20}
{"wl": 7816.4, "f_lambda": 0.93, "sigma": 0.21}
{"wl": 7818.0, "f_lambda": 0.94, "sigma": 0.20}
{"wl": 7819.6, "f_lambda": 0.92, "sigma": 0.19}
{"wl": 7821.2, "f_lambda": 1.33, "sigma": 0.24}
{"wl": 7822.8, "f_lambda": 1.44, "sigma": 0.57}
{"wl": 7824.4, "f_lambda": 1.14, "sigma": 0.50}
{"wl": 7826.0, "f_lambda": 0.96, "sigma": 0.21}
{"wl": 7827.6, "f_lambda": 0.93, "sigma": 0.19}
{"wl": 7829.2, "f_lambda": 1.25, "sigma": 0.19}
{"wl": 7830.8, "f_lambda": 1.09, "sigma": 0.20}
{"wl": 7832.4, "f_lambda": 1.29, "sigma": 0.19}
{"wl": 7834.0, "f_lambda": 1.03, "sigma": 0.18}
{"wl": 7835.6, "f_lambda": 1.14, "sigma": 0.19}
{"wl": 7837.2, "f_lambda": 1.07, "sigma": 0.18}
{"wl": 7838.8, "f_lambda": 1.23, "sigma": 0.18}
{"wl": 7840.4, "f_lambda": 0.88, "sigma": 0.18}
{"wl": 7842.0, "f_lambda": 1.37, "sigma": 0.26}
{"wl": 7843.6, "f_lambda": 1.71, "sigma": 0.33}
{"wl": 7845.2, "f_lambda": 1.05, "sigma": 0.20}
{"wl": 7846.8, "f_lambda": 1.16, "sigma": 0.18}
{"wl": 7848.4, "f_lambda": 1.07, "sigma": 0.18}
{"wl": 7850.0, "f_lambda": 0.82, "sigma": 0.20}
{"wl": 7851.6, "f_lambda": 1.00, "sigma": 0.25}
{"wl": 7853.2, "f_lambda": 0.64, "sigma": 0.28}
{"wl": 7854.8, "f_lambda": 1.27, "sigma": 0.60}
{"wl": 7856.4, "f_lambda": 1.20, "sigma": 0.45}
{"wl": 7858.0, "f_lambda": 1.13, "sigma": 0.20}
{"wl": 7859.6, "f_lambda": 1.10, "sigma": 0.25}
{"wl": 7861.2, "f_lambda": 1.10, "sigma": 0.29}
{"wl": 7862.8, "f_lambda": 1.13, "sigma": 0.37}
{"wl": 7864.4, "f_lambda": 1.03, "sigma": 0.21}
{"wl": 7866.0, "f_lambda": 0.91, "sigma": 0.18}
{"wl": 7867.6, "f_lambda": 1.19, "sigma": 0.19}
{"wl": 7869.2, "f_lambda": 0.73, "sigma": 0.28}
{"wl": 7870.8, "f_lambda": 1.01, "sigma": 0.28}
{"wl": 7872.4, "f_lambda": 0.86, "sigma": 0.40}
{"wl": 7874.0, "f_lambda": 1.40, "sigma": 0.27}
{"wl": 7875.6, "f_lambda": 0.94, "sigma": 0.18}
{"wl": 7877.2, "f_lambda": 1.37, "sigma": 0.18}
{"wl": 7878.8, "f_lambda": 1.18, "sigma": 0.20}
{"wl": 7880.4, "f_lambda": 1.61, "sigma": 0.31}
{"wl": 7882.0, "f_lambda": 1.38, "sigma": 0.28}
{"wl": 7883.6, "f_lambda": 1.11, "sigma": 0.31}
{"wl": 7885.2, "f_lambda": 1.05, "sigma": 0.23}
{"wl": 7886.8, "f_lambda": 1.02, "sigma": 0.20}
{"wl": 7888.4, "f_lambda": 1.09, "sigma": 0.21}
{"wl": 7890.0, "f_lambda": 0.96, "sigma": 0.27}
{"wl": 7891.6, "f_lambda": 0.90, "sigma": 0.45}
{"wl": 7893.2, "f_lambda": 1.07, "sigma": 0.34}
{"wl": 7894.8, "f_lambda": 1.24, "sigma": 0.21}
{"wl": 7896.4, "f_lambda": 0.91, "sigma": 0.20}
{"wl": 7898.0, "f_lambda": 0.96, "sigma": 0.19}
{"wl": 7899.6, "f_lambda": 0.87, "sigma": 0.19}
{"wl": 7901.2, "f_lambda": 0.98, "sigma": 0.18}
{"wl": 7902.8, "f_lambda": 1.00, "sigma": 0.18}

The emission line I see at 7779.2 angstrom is H-alpha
